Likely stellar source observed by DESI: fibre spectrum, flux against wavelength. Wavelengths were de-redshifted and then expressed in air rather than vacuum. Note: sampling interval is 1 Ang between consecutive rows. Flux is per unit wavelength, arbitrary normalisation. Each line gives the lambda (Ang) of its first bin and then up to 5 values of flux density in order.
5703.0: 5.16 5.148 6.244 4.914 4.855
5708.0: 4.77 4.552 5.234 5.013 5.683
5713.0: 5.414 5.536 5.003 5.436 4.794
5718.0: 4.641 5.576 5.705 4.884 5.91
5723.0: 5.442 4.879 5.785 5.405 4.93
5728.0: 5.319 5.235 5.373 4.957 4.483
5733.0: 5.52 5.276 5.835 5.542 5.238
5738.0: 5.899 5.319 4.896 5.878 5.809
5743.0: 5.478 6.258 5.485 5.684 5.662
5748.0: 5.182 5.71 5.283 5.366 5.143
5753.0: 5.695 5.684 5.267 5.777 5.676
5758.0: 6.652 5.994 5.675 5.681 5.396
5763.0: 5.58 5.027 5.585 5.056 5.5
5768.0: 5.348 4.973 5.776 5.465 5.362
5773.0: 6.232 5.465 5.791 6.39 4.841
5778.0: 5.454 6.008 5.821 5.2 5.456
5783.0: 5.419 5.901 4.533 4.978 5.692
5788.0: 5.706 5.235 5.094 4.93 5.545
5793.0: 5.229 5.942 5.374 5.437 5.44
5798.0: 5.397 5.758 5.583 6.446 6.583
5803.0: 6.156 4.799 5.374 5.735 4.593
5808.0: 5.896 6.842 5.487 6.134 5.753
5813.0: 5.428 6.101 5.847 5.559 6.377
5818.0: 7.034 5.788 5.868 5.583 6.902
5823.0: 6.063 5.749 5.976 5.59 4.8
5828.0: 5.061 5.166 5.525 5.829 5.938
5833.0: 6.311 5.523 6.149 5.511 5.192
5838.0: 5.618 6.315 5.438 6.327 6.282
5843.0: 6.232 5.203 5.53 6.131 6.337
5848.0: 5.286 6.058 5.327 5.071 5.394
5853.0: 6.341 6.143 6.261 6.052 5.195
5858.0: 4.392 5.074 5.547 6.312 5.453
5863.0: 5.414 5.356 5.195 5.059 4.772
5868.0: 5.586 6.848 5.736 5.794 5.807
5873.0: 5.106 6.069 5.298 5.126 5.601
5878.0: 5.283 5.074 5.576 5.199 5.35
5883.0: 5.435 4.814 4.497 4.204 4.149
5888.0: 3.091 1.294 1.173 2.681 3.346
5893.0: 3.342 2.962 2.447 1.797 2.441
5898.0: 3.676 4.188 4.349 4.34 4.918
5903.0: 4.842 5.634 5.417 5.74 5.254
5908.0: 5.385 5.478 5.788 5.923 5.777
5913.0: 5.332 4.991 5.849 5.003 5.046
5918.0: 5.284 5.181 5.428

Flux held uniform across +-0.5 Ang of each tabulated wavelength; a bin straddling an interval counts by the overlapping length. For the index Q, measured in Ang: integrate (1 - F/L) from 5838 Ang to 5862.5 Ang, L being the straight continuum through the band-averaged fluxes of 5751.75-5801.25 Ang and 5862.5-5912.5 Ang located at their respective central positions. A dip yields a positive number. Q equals -3.82 Ang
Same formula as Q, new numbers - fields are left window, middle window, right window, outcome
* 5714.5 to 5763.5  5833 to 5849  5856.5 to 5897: -3.24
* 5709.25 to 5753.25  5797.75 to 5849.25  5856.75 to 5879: -3.66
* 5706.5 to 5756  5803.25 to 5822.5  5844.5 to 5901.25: -3.05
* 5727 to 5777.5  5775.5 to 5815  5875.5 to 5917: -2.98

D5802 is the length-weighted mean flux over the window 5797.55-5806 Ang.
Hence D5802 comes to 5.76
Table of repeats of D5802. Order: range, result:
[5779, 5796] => 5.4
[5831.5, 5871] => 5.69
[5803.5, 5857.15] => 5.78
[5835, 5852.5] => 5.73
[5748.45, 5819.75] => 5.61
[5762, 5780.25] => 5.53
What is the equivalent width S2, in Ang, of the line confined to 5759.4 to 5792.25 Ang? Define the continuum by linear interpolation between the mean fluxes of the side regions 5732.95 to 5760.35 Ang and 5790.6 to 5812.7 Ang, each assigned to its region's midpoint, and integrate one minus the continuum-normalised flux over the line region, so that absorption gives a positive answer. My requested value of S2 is 1.01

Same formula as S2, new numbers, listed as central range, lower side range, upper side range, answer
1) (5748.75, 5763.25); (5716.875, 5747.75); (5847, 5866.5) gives -0.57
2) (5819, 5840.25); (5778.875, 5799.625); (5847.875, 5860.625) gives -0.82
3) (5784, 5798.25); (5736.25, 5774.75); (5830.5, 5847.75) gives 0.87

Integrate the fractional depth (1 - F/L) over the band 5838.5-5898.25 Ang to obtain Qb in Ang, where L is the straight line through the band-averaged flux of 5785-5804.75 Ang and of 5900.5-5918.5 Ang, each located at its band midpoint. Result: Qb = 4.7 Ang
